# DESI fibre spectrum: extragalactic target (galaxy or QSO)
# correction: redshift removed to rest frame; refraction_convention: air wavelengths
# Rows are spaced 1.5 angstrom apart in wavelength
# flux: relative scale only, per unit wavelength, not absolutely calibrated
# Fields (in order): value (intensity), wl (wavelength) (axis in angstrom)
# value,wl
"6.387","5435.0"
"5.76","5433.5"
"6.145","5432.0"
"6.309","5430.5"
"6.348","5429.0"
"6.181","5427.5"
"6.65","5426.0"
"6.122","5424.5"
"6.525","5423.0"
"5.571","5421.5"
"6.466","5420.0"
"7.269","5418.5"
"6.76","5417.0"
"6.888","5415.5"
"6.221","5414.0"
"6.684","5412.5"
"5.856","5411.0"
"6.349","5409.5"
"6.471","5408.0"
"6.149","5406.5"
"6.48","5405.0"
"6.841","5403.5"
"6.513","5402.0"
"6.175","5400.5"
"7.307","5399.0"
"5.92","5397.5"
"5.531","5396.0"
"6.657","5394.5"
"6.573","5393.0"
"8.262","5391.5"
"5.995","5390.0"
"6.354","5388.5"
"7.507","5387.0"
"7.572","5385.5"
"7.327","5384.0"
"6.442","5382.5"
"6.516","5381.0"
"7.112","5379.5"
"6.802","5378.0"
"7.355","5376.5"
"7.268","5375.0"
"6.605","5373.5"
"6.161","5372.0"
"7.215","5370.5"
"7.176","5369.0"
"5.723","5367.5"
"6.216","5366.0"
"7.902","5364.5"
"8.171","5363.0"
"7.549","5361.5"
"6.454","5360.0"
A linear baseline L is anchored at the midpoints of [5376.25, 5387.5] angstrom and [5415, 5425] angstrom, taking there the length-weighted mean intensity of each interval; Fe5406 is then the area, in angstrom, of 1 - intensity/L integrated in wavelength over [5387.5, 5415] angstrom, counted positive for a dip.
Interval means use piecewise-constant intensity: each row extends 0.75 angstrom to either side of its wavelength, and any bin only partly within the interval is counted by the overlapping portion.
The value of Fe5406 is 1.24 angstrom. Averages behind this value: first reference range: 7.06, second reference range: 6.51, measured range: 6.48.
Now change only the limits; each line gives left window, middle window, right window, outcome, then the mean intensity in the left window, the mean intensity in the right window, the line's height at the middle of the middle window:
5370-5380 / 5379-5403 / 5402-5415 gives -0.2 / 6.92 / 6.4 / 6.67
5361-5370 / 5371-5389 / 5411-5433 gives 0.0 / 7.11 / 6.41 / 6.93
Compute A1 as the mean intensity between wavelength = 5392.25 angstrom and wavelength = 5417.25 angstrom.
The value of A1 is 6.43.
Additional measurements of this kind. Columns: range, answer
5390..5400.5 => 6.62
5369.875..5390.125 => 6.9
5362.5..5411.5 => 6.74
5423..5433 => 6.3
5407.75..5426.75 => 6.45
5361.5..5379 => 6.99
